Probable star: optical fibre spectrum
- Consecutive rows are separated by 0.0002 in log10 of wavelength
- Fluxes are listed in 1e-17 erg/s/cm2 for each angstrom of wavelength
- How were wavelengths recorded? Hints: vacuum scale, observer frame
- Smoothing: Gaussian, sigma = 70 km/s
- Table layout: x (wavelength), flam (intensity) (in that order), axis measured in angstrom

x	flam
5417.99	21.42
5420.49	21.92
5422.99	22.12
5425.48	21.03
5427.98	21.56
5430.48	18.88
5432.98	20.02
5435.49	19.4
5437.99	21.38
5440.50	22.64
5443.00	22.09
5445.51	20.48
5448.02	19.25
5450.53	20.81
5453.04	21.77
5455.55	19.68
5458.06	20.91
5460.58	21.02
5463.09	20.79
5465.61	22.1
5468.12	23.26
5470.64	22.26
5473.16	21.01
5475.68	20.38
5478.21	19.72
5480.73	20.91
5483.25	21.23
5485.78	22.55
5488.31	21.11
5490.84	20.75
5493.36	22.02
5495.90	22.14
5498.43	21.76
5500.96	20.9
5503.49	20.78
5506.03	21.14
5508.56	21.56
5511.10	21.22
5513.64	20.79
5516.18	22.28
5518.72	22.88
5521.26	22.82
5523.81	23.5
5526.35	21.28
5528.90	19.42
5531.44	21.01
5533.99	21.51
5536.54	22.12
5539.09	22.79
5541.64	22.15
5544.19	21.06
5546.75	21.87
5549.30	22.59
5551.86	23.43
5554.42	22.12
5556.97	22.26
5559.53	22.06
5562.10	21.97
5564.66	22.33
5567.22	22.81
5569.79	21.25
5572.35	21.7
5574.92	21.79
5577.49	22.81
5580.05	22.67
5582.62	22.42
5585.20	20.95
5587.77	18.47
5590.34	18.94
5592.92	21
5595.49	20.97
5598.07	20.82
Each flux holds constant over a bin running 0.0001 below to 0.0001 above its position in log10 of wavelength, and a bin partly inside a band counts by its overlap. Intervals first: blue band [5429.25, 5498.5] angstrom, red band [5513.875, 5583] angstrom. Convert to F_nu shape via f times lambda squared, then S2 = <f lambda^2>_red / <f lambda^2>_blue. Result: 1.08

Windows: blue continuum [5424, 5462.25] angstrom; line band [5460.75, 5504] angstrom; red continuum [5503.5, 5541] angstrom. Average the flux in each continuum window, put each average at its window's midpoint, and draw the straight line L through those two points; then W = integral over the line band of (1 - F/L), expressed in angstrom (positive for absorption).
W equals -0.4 angstrom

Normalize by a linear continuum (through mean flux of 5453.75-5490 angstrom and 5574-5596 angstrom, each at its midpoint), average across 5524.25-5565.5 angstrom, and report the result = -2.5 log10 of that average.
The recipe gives -0.04 mag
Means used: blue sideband 21.2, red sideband 21.1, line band 21.9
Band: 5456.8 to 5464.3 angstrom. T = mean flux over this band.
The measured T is 20.9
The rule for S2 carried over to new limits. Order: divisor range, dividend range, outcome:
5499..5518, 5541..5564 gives 1.06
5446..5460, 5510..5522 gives 1.10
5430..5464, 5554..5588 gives 1.11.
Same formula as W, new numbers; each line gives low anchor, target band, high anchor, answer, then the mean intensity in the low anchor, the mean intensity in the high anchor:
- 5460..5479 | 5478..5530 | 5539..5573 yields 0.4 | 21.4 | 22.2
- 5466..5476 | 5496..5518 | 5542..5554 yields 0.7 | 21.9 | 22.2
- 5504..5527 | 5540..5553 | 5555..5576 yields -0.1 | 21.9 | 22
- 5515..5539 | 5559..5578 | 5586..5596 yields -1.4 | 21.9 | 19.8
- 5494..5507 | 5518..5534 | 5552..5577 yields -0.1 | 21.4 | 22.1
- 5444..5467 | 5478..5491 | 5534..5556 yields 0.0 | 20.8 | 22.2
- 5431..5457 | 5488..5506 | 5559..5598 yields -0.3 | 20.7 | 21.4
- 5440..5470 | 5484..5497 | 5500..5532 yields -0.2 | 21.2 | 21.5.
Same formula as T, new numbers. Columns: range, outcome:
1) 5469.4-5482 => 20.9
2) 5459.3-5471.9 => 21.9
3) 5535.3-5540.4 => 22.5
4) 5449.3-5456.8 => 20.8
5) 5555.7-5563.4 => 22.1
